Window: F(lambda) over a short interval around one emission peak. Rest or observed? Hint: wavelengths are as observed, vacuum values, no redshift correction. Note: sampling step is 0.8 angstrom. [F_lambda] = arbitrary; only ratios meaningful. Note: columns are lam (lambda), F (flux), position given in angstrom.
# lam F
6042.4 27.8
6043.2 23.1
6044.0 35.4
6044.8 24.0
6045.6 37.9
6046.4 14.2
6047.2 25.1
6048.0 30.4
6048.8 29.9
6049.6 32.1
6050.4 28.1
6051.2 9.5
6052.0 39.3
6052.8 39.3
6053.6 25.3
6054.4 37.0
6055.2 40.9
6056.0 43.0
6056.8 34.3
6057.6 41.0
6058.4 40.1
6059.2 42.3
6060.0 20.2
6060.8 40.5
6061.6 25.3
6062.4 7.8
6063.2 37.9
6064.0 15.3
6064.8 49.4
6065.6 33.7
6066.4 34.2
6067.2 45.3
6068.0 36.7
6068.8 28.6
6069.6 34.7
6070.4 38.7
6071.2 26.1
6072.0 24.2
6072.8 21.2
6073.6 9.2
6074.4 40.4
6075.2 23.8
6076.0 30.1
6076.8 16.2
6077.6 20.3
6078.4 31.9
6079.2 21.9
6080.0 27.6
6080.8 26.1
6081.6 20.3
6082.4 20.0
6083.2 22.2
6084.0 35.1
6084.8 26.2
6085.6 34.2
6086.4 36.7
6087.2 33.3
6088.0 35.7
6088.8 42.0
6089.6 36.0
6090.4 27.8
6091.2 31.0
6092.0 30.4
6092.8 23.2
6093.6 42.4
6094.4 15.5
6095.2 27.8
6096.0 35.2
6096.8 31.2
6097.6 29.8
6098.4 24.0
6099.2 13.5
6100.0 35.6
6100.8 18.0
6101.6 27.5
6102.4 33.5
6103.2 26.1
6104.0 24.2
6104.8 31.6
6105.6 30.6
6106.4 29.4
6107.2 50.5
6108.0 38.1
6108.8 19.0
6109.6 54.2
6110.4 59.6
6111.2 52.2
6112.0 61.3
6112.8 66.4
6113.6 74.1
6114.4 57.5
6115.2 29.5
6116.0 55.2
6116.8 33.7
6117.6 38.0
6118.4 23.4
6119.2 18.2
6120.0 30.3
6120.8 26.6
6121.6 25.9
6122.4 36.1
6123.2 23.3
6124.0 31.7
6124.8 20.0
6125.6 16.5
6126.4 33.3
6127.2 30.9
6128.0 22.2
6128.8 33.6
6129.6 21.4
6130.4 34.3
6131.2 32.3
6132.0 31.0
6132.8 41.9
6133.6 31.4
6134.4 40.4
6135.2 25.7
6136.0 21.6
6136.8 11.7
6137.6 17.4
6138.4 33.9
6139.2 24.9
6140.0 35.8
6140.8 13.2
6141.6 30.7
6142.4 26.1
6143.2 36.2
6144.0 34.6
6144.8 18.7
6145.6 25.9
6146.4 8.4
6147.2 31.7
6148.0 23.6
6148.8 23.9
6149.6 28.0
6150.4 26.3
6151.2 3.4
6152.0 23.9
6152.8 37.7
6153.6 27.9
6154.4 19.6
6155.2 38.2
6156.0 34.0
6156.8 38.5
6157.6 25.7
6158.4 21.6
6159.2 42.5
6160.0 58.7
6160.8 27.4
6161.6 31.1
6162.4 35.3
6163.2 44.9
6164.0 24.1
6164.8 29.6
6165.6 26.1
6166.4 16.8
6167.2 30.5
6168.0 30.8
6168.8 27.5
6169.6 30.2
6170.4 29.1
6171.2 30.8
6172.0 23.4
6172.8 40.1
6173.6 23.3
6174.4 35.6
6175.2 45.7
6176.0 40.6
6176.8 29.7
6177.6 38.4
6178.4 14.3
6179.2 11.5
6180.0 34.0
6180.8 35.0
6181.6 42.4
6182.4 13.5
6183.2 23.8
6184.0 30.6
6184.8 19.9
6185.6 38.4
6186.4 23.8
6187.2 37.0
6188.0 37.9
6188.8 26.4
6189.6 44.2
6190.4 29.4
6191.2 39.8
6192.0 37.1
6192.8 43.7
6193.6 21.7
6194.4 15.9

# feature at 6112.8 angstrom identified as [O III] 5007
